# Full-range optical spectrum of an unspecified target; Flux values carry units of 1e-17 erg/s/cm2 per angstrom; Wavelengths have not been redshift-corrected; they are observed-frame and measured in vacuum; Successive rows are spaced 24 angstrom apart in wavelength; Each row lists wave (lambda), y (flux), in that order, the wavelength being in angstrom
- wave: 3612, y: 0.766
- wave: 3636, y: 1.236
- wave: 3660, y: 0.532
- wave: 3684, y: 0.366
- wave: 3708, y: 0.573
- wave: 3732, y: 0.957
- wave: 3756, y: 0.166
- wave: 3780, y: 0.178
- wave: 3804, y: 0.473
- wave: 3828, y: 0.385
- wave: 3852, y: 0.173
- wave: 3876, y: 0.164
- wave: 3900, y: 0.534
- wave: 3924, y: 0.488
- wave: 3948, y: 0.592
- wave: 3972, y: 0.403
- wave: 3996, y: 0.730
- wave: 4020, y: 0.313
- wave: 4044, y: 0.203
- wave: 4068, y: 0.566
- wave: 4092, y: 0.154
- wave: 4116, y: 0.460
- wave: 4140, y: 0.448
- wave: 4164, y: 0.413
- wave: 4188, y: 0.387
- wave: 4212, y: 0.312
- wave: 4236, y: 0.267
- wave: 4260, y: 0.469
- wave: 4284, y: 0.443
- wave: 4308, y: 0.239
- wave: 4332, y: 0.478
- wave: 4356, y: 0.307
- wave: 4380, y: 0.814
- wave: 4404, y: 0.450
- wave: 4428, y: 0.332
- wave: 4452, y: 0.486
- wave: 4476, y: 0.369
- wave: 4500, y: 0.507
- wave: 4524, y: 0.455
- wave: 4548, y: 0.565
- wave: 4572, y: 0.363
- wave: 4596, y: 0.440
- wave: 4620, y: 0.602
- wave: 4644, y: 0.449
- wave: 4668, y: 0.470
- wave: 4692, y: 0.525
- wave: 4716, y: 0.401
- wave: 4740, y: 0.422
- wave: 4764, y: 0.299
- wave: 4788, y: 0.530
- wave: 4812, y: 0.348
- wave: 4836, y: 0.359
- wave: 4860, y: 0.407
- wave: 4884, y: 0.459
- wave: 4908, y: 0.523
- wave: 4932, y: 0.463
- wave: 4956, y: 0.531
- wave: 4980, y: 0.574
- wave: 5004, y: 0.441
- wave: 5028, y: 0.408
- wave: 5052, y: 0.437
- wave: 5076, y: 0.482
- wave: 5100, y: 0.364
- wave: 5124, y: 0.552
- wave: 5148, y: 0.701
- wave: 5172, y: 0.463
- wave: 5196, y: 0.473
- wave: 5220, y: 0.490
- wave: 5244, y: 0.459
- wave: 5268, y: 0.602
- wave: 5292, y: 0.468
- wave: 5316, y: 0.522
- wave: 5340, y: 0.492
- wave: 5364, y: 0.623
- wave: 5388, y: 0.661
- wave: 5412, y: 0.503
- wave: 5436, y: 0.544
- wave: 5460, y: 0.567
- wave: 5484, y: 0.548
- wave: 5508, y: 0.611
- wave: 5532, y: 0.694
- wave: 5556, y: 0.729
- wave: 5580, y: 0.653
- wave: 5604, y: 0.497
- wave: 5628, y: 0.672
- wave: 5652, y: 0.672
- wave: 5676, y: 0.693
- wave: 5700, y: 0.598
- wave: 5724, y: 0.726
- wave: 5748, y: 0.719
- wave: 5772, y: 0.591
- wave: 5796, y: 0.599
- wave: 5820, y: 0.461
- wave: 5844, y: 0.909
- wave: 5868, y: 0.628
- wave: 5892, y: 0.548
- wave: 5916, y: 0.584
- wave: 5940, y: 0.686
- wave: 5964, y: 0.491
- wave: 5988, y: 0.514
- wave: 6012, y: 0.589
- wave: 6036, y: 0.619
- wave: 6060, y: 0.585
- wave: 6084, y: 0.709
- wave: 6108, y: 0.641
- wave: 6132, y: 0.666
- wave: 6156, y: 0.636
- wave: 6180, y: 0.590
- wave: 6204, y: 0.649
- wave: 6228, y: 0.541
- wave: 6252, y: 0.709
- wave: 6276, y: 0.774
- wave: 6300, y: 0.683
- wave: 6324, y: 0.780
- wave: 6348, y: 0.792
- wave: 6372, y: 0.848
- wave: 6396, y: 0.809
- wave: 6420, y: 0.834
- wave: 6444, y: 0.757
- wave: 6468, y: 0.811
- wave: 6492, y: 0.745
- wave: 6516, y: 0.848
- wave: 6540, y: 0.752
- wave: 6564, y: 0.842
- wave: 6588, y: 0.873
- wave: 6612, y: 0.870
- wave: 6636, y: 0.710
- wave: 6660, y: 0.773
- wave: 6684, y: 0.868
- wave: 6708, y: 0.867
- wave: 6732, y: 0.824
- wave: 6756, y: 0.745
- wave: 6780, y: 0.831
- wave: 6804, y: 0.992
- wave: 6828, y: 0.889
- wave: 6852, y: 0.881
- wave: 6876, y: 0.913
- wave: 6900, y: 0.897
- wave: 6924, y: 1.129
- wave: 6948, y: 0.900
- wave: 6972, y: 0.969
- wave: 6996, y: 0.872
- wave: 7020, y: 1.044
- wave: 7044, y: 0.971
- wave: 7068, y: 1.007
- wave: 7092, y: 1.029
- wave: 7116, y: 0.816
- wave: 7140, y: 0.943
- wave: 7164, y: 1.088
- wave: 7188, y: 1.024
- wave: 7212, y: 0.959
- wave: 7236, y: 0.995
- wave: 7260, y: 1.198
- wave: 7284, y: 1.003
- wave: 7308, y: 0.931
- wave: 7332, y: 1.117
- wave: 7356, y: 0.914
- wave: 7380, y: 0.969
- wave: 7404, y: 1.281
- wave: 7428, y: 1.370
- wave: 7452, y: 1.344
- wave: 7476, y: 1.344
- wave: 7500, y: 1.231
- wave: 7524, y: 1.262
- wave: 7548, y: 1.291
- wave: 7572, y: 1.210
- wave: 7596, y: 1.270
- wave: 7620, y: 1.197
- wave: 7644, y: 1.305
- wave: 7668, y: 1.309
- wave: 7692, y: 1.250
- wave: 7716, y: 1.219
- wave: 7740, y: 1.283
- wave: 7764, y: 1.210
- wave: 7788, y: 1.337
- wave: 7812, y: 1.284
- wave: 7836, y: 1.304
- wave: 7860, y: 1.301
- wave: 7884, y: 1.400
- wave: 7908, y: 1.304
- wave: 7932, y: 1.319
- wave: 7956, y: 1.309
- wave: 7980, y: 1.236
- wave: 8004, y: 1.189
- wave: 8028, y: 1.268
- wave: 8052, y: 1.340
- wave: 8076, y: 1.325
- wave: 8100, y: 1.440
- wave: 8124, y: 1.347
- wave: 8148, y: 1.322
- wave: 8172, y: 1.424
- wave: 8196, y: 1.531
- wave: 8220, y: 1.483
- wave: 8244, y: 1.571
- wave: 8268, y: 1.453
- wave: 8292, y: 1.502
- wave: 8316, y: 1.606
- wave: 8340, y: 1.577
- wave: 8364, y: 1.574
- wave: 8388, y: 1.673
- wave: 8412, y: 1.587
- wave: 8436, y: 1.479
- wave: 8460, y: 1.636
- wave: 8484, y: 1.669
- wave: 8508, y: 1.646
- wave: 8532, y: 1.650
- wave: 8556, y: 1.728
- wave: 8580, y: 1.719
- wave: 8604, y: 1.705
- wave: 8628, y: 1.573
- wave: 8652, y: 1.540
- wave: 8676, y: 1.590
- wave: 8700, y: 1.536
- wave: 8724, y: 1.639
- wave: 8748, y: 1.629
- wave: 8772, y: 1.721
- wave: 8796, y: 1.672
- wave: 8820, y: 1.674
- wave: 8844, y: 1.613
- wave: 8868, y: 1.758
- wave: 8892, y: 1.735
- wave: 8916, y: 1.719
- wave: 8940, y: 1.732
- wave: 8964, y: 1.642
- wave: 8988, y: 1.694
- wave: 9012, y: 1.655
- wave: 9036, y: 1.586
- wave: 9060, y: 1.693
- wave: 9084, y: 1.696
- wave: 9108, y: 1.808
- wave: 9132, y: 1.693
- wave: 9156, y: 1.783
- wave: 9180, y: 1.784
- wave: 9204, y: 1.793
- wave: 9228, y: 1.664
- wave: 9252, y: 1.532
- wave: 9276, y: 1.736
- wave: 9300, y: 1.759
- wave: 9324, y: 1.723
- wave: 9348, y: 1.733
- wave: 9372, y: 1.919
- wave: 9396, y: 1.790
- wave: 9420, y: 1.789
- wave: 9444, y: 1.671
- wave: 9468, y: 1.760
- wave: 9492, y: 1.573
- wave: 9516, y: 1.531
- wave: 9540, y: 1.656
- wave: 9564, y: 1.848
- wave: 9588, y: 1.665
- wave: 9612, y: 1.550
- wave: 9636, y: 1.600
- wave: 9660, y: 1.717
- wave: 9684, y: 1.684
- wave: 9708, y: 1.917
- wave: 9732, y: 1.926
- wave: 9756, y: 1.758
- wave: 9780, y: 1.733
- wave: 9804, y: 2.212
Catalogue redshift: 0.856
